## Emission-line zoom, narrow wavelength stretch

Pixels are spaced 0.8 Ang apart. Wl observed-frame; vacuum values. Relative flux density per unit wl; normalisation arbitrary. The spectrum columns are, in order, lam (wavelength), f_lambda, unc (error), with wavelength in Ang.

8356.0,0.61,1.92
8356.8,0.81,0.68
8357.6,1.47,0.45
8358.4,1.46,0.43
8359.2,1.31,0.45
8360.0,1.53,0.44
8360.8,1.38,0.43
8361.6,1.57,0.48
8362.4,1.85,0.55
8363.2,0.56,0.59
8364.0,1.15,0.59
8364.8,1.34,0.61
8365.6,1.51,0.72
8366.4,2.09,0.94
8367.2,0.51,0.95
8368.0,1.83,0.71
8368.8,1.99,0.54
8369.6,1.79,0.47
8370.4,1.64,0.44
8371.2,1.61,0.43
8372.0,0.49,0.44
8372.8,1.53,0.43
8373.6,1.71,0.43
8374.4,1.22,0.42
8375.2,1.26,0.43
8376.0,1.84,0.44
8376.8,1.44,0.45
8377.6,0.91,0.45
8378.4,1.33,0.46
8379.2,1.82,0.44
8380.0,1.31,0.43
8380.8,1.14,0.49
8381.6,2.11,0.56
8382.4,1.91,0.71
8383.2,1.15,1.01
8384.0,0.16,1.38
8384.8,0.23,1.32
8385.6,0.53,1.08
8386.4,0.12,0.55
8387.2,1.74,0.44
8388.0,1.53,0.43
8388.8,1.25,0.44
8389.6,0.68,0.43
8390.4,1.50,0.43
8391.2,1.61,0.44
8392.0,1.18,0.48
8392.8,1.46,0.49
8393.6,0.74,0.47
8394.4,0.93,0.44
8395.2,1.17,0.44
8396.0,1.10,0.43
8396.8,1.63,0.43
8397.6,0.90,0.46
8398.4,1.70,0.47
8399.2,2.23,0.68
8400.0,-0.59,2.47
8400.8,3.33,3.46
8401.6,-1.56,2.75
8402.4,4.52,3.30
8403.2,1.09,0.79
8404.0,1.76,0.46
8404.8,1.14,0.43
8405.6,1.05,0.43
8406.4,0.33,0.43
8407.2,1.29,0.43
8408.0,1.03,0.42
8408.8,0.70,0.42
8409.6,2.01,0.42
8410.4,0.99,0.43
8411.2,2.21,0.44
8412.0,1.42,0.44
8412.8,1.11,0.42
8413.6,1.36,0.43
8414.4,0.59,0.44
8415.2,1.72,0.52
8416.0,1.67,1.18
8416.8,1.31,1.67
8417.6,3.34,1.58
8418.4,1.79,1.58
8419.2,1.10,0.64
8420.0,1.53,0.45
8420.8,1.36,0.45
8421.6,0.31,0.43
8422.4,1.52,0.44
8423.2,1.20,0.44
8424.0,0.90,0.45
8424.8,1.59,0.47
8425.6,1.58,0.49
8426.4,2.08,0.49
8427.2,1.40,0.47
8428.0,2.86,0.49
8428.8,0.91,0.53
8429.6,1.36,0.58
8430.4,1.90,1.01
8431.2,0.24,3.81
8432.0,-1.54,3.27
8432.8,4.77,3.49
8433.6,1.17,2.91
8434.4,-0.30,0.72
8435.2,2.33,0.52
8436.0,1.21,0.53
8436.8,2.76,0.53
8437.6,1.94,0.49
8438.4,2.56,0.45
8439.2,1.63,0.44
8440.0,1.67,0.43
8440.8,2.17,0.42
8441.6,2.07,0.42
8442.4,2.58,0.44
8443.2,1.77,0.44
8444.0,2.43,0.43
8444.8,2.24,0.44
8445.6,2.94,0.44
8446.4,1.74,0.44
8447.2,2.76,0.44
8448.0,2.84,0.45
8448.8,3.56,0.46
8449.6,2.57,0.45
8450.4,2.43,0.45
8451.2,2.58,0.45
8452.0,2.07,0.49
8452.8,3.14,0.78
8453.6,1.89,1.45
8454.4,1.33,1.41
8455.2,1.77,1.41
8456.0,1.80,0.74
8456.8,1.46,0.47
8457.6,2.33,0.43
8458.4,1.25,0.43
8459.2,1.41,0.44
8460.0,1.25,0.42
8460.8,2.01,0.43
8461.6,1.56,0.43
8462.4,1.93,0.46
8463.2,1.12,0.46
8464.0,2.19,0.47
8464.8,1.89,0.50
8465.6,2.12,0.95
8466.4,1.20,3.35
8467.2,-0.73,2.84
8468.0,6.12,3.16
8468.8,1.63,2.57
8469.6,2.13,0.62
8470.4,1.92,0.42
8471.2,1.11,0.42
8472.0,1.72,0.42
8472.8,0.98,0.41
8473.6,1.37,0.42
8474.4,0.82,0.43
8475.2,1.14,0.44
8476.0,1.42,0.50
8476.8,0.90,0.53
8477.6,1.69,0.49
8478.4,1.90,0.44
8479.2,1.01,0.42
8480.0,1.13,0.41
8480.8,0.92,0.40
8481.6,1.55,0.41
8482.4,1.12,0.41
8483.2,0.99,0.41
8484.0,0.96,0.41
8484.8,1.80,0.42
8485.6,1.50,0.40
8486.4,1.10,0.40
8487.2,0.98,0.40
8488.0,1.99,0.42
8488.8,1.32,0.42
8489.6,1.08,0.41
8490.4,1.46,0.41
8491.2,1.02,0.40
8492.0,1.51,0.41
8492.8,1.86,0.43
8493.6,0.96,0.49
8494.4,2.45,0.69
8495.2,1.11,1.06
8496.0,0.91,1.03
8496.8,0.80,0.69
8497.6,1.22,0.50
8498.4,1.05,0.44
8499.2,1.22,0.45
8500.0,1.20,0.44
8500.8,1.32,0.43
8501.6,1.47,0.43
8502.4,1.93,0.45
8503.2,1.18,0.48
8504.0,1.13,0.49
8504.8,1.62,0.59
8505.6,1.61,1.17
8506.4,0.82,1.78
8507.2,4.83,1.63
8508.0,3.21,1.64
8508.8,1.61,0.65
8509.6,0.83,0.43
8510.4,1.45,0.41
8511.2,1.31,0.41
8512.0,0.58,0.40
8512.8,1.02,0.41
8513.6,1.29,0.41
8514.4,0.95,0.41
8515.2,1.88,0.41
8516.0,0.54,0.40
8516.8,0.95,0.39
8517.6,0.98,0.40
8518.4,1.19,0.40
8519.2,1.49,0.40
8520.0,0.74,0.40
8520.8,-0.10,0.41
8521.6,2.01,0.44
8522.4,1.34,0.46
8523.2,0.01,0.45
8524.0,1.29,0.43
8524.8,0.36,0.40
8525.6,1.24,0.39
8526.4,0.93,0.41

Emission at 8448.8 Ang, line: [O III]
